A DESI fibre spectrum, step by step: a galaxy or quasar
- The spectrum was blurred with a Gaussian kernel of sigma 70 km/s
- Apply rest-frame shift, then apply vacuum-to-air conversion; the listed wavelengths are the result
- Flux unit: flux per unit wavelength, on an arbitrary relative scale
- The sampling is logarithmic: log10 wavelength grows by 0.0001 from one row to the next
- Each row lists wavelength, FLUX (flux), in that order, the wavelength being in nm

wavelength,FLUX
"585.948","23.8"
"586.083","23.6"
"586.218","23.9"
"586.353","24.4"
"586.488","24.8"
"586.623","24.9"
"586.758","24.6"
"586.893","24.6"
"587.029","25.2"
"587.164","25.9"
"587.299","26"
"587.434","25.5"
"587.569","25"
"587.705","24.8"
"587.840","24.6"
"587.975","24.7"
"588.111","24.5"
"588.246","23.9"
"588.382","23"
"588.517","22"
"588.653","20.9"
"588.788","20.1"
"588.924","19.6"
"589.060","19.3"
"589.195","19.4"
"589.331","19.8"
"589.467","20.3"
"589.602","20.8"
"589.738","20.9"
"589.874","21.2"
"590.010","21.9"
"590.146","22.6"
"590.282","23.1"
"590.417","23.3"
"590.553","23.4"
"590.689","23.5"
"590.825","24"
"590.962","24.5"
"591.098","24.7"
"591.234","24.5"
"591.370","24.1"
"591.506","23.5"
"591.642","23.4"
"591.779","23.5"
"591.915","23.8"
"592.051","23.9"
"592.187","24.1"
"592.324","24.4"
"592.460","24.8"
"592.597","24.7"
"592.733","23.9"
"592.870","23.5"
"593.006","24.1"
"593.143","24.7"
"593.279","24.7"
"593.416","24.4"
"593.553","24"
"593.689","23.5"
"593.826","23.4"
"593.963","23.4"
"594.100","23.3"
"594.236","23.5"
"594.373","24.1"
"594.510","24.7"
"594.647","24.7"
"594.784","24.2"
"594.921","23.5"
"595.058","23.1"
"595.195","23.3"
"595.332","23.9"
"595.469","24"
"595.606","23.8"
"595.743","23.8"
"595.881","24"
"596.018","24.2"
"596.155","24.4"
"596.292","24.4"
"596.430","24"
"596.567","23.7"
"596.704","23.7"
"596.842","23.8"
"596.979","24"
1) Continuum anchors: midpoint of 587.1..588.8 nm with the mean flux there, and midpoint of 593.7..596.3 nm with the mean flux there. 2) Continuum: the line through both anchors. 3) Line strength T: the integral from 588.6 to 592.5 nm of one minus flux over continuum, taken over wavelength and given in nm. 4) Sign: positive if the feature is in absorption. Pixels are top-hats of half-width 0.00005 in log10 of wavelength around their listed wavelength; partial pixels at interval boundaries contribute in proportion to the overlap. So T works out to 0.24 nm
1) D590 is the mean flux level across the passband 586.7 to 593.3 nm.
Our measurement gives 23.3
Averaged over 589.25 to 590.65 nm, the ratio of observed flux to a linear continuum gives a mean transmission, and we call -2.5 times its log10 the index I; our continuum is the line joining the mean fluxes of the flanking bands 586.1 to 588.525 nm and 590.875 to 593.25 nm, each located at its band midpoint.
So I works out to 0.12 mag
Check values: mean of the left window 24.6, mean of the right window 24.1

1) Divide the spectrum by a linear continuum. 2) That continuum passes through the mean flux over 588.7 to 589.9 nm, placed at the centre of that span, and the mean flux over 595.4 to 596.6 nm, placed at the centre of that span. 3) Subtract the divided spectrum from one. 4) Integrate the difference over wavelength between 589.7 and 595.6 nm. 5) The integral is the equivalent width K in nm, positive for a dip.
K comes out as -0.45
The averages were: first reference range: 20.1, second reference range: 24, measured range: 23.7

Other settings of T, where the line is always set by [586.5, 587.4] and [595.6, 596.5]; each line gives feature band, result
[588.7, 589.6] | 0.18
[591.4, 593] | 0.04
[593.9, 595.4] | 0.03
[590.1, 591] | 0.05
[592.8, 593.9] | 0.02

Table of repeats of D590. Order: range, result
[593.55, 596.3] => 23.9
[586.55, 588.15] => 25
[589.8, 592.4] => 23.5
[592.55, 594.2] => 24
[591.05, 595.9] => 24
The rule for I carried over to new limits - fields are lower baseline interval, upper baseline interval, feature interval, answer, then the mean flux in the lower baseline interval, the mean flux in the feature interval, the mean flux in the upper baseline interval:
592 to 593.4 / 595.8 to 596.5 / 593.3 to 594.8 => 0.01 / 24.3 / 23.9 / 24.2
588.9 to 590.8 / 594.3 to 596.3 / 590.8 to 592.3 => -0.08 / 21.5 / 24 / 24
